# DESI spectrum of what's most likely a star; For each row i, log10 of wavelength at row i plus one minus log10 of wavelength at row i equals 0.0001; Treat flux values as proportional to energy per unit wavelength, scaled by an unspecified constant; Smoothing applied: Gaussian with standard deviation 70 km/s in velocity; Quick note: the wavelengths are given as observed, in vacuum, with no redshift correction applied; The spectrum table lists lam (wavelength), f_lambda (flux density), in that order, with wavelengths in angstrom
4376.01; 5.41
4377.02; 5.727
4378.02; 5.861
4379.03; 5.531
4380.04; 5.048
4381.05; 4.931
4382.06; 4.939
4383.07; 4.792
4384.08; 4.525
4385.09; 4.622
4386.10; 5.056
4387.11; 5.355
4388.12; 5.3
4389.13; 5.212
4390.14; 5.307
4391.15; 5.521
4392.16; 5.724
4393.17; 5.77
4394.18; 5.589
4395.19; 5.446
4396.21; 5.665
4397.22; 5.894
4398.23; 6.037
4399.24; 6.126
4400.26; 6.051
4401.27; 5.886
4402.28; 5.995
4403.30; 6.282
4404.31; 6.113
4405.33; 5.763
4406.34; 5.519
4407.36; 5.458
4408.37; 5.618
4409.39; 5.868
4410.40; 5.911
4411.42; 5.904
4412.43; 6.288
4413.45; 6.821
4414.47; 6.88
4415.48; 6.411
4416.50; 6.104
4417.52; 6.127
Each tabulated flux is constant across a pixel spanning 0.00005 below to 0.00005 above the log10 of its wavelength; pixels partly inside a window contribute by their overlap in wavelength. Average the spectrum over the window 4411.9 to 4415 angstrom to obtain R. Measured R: 6.66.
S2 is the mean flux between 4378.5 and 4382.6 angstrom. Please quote 5.11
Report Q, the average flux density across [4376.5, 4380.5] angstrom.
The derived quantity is 5.55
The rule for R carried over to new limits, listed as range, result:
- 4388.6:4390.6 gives 5.26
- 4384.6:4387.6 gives 5.01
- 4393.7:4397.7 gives 5.64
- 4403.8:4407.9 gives 5.72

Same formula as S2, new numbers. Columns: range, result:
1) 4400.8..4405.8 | 6.01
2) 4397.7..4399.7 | 6.09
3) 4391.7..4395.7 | 5.63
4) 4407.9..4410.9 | 5.8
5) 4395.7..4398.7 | 5.87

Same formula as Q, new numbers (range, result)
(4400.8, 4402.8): 5.93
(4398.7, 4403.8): 6.06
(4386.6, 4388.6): 5.33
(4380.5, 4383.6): 4.88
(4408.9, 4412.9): 6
